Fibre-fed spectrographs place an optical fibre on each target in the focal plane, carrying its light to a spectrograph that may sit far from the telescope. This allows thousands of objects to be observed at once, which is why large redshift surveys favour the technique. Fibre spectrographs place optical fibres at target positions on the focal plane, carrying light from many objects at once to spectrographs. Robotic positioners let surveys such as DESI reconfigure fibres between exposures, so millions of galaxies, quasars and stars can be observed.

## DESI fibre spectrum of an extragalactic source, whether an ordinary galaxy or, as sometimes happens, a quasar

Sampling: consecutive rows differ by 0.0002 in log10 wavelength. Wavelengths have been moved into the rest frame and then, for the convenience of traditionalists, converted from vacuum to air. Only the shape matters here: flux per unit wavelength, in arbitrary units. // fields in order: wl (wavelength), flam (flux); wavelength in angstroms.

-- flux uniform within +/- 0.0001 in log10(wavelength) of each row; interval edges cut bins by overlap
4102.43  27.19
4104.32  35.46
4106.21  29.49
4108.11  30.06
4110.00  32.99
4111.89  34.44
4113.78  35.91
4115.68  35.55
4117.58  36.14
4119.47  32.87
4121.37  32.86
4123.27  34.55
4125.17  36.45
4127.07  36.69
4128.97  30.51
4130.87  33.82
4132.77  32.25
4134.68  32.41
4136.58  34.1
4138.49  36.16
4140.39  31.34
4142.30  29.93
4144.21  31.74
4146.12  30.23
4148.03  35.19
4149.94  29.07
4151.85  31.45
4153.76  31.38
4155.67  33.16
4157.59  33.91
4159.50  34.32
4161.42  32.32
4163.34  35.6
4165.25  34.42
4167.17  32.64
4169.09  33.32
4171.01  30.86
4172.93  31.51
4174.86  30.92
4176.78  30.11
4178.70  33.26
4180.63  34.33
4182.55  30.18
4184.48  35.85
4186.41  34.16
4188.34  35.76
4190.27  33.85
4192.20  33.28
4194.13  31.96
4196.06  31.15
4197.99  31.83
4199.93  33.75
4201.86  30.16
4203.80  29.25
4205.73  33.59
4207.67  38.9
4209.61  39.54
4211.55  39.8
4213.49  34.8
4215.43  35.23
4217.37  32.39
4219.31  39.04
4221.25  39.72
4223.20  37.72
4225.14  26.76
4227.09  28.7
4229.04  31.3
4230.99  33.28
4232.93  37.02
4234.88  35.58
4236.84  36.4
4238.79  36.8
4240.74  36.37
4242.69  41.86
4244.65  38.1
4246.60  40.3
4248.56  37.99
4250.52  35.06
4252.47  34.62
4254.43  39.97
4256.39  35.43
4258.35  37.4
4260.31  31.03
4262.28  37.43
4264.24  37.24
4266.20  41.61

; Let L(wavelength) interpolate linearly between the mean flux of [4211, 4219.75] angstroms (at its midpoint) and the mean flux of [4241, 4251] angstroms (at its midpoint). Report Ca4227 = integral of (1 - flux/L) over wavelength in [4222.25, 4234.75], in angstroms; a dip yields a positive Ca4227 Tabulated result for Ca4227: 1.5 angstroms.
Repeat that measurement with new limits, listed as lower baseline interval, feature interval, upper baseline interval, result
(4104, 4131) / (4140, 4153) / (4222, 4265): 1.1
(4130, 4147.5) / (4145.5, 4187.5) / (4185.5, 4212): 0.6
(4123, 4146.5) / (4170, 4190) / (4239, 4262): 1.1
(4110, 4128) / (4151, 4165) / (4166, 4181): -0.2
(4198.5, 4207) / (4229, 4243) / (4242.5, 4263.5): -0.3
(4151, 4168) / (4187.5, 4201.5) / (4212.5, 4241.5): 0.5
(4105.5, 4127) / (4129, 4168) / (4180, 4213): 1.4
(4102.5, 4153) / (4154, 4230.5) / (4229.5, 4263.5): 3.2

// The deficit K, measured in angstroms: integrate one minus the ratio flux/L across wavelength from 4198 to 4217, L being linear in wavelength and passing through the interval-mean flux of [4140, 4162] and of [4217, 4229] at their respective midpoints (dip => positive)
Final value -0.7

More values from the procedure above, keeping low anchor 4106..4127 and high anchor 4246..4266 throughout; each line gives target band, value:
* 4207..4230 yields 0.48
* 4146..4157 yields 0.88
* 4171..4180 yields 0.94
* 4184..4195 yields 0.43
